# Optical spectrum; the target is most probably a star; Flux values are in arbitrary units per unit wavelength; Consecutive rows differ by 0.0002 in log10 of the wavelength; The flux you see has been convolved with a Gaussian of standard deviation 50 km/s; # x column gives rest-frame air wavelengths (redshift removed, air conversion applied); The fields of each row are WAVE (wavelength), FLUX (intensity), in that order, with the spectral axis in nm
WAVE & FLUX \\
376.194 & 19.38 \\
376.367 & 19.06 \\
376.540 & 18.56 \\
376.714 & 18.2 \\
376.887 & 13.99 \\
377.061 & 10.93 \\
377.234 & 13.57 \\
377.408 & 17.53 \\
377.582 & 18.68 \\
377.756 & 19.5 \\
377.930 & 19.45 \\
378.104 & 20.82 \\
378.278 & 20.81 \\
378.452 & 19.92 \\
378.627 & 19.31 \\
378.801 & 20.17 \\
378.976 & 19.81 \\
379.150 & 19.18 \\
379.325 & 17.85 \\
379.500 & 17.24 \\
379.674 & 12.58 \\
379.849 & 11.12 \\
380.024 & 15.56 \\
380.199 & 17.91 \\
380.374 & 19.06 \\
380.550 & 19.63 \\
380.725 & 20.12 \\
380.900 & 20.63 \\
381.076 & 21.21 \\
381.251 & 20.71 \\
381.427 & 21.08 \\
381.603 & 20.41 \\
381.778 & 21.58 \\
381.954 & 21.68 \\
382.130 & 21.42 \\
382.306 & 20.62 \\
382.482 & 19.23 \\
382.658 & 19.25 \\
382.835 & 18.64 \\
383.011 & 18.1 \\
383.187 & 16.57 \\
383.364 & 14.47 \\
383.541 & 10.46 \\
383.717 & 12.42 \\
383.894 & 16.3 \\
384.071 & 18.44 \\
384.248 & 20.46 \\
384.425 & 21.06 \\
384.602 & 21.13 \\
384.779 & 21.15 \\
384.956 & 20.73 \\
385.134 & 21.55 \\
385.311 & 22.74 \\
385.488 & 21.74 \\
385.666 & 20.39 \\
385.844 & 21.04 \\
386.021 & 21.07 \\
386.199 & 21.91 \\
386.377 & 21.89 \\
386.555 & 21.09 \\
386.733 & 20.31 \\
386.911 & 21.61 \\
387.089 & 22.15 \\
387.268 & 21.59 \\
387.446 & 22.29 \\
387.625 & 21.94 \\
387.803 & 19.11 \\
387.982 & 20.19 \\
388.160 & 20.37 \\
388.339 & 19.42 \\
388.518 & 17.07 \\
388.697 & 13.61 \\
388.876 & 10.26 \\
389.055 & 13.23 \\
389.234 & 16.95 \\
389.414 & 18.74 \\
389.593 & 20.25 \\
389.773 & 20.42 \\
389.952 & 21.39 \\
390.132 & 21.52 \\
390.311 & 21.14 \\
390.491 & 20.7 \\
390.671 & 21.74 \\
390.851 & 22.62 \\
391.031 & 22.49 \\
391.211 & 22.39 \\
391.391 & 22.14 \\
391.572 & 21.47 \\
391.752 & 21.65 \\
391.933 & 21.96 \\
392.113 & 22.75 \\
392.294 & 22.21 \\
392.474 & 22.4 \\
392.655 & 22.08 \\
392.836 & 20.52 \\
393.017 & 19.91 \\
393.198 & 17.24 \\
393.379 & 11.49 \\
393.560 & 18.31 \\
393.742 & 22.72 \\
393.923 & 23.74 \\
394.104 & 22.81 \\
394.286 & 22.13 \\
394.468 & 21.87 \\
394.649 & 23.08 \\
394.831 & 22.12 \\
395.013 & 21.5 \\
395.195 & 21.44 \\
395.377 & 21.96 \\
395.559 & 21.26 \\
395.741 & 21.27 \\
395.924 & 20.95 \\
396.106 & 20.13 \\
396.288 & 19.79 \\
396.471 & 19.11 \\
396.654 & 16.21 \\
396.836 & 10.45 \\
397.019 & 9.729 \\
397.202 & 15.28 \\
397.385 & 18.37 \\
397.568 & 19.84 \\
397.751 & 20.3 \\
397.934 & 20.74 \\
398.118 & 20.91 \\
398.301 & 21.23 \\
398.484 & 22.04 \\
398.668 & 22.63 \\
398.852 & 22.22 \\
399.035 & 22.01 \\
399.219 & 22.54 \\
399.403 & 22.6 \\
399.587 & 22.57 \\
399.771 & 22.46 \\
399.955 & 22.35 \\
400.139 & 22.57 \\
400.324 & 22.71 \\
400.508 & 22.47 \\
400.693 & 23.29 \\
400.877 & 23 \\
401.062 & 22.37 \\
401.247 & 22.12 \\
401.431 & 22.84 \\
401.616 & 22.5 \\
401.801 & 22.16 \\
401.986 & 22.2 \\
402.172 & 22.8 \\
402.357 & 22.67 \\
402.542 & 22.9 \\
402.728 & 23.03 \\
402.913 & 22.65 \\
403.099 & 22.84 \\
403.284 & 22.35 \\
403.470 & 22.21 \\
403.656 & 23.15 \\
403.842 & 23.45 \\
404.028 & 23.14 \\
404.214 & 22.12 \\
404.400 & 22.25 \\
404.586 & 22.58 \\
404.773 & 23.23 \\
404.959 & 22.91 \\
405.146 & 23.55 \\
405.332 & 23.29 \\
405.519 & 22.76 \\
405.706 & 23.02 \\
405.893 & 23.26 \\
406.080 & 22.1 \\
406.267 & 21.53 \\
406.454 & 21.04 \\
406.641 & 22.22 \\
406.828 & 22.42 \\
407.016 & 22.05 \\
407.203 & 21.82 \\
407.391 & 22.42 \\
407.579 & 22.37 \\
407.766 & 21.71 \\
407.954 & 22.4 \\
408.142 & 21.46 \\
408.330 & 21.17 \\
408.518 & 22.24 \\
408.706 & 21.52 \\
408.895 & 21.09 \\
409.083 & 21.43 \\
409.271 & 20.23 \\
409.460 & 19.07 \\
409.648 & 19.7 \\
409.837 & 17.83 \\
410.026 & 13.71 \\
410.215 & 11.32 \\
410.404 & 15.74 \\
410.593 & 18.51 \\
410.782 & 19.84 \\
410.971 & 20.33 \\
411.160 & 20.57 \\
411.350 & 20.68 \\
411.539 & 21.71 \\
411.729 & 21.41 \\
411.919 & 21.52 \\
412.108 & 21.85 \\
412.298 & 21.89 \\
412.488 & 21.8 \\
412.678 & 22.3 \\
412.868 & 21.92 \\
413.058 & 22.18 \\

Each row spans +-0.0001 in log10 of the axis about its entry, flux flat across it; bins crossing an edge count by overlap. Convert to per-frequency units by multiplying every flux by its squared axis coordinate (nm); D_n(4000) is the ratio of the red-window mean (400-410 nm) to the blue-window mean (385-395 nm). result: 1.2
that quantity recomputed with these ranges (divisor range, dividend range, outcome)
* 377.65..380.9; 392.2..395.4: 1.23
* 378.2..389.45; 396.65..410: 1.25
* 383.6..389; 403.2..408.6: 1.25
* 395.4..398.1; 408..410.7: 1.11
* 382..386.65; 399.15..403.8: 1.27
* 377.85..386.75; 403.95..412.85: 1.25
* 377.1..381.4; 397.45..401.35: 1.33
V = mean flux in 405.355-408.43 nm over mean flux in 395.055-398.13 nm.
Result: 1.19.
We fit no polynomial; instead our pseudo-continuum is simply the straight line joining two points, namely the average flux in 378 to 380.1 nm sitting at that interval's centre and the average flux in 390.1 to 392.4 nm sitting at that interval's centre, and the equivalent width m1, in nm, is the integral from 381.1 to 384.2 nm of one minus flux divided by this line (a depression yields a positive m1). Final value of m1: 0.10 nm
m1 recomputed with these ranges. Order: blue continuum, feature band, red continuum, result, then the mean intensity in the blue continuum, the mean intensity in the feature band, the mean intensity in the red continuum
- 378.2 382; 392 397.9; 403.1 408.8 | 0.32 nm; 18.9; 19.8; 22.4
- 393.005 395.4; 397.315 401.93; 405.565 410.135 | -0.24 nm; 20.7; 22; 21.1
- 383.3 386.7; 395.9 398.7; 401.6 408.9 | 0.37 nm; 19.5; 18.5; 22.4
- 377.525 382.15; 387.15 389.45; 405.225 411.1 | 0.17 nm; 19.1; 18.1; 20.6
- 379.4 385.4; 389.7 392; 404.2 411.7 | -0.26 nm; 18.7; 21.7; 21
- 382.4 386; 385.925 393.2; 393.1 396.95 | -0.38 nm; 18.8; 20.4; 19.9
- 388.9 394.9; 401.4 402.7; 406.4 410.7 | -0.14 nm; 20.7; 22.6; 20.1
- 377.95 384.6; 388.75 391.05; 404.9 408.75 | 0.08 nm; 18.6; 19.2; 22.3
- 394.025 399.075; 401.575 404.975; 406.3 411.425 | -0.44 nm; 20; 22.7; 20.2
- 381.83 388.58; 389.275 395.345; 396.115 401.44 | -0.30 nm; 19.8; 21.2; 20.5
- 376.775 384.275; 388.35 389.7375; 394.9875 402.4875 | 0.23 nm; 18.1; 16.1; 20.9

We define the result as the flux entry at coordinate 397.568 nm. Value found 19.84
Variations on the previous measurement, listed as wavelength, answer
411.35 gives 20.68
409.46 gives 19.07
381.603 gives 20.41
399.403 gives 22.6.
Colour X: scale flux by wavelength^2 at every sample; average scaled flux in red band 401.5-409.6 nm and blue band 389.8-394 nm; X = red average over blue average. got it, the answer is 1.1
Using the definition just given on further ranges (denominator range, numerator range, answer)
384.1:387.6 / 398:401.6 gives 1.13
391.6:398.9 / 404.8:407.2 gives 1.18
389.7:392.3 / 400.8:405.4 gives 1.11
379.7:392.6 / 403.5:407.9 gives 1.26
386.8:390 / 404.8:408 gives 1.30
